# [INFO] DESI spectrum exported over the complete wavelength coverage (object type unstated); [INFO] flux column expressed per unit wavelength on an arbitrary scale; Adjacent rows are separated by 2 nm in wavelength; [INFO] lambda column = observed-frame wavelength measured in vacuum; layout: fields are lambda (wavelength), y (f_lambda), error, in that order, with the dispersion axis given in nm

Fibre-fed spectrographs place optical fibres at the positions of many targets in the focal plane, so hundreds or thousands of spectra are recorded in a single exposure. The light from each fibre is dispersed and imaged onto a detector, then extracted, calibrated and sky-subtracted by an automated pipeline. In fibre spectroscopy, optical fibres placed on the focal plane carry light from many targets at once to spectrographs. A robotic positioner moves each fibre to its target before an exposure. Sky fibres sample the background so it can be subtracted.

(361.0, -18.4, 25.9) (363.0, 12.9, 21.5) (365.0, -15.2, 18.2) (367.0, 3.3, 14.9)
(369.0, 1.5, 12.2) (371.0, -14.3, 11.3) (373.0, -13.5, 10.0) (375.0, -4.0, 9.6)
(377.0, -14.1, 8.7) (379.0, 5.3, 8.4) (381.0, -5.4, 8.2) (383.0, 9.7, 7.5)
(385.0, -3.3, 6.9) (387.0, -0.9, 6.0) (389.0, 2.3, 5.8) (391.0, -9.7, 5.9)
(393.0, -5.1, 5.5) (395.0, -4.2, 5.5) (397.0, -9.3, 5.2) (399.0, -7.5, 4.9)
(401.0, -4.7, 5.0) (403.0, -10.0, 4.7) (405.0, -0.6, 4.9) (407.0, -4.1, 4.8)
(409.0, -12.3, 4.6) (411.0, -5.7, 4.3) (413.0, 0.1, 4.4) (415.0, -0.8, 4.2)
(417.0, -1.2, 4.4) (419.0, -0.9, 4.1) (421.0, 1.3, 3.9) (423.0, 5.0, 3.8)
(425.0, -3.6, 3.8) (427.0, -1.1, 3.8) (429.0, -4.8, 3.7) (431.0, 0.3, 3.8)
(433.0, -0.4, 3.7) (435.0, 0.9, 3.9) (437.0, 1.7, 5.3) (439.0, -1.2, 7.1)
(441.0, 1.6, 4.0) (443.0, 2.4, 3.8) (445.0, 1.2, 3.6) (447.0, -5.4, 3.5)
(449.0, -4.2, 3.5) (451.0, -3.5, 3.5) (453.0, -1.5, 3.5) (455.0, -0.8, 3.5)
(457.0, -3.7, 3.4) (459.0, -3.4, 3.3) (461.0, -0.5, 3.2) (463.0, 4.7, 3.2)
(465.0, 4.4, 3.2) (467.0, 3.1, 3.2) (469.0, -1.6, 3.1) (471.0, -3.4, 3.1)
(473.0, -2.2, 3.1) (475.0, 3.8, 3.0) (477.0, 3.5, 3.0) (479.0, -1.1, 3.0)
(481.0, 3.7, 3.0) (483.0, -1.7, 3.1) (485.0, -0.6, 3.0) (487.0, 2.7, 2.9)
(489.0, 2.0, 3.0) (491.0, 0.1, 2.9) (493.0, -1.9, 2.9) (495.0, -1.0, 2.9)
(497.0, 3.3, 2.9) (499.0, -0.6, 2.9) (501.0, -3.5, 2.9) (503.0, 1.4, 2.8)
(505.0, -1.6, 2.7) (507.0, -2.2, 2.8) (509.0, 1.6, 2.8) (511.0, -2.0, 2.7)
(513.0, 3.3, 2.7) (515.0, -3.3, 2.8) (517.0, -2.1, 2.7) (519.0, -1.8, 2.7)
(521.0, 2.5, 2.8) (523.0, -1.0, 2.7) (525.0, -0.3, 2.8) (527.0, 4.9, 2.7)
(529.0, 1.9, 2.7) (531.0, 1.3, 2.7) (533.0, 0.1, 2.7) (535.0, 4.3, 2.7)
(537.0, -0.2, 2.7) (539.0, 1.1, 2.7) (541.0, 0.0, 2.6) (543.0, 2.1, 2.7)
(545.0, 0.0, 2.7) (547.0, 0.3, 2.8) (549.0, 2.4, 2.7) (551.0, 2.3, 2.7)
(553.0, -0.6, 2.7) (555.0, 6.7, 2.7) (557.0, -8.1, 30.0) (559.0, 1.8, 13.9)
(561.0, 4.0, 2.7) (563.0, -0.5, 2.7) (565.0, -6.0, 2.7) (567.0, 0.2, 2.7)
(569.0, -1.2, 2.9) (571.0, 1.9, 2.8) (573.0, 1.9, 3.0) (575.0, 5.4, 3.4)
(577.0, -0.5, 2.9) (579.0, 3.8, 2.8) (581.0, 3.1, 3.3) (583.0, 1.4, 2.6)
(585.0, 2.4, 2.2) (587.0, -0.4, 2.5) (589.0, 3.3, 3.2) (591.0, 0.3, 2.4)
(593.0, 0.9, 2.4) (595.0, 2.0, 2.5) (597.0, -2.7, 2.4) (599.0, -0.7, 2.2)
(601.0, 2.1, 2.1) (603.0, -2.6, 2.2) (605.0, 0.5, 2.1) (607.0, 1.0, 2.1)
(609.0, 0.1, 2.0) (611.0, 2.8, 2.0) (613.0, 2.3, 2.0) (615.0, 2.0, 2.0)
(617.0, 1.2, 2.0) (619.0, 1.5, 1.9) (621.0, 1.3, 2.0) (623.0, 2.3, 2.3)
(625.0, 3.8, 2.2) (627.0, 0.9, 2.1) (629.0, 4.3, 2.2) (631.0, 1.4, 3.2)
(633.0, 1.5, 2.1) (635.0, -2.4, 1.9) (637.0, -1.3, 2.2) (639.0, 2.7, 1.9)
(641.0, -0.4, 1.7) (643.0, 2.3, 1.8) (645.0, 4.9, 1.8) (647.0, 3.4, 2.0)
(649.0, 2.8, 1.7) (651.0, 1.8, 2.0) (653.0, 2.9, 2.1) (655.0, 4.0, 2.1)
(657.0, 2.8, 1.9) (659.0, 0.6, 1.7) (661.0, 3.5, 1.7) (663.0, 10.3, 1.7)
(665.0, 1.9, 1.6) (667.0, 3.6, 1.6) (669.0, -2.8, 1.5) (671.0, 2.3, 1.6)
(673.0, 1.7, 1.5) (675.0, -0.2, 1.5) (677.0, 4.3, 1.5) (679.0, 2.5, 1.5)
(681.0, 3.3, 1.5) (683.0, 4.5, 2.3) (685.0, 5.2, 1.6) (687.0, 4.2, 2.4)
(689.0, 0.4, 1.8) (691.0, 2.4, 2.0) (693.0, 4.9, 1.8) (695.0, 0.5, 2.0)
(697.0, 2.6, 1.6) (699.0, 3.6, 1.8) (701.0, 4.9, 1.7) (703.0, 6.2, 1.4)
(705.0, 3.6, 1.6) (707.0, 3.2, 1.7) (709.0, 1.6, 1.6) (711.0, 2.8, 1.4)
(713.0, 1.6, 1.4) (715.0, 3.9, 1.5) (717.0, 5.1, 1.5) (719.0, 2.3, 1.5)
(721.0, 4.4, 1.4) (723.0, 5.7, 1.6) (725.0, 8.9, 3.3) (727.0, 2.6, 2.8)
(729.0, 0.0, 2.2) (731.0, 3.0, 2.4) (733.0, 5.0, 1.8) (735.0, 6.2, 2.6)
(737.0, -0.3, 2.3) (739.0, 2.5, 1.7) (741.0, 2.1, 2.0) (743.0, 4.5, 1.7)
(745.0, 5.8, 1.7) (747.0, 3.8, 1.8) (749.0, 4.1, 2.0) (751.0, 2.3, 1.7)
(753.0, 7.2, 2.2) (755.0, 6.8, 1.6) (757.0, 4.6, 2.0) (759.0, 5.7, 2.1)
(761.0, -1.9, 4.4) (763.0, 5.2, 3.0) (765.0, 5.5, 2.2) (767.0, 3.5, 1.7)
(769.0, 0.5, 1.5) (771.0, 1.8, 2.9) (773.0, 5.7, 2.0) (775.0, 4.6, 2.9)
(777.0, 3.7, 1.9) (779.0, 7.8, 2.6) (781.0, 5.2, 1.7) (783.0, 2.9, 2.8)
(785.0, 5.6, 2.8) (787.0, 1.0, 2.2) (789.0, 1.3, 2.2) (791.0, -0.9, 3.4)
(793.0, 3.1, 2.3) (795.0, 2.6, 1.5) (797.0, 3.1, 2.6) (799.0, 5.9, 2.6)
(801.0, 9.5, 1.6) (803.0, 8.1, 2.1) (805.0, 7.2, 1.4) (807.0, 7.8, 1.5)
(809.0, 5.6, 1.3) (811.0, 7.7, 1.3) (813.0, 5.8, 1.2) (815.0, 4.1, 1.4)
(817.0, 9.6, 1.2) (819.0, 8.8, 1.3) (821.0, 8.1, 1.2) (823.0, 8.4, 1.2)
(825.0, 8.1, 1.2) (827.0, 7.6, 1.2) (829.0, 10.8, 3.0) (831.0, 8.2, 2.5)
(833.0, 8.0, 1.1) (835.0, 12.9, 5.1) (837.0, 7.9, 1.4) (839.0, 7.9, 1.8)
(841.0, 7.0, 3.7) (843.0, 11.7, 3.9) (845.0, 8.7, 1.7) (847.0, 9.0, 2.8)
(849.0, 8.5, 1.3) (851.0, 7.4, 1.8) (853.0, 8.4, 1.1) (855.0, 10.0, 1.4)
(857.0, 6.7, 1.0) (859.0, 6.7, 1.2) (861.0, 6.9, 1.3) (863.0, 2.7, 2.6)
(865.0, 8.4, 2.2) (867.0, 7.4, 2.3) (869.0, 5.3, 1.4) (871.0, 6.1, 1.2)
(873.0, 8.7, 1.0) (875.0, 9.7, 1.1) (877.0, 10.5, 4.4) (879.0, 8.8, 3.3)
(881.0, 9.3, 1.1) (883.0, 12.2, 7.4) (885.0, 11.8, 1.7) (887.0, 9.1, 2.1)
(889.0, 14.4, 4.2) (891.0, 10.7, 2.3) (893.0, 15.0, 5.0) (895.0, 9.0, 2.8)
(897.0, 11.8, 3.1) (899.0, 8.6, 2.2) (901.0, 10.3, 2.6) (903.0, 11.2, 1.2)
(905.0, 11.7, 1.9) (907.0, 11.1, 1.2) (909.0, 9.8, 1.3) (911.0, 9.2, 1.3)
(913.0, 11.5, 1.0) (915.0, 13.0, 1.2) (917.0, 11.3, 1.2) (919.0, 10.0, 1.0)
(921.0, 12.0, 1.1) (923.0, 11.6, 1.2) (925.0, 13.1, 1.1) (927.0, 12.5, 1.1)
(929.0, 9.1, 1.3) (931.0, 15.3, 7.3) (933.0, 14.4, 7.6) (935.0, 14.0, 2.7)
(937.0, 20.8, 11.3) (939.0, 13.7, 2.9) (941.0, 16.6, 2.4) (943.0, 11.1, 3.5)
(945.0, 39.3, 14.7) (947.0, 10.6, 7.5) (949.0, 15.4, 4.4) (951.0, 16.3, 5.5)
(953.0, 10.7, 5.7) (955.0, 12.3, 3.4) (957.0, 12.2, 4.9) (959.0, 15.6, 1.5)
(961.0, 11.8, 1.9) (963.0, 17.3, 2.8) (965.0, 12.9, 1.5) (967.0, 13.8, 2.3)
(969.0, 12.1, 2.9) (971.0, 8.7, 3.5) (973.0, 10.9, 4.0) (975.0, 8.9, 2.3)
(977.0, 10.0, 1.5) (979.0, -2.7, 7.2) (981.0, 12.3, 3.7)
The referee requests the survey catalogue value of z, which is 1.01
